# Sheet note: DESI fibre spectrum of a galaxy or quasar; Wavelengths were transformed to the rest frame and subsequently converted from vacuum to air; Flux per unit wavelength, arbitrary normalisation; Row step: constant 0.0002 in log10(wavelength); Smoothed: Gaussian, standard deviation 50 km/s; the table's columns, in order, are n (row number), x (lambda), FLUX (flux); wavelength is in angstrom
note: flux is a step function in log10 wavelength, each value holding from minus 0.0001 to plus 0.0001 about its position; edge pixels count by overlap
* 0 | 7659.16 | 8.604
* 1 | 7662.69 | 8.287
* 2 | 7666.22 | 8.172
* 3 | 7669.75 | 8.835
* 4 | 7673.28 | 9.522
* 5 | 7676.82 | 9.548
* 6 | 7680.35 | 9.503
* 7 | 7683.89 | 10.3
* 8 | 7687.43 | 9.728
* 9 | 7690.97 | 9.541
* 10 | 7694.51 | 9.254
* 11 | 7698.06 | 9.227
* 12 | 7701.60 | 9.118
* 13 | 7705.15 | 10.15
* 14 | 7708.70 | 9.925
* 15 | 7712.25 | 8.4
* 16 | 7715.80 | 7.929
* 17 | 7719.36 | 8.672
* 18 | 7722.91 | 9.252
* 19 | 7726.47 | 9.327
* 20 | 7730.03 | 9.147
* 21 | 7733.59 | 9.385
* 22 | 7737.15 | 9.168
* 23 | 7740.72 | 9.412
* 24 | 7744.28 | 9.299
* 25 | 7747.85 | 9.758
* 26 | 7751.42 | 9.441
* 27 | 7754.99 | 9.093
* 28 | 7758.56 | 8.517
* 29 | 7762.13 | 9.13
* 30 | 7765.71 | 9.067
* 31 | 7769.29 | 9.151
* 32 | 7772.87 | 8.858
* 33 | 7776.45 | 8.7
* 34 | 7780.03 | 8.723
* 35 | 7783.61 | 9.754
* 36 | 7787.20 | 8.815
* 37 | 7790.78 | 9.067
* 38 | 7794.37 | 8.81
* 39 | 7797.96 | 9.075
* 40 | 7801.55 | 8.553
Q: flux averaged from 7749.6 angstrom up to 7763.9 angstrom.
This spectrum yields 9.05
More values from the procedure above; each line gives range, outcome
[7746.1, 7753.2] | 9.6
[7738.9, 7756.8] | 9.4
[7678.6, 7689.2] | 9.84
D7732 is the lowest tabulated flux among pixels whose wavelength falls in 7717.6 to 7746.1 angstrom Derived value 8.672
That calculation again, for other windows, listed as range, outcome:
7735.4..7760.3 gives 8.517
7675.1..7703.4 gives 9.118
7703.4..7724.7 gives 7.929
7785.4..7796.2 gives 8.81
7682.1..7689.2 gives 9.728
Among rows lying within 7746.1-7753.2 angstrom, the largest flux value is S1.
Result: 9.758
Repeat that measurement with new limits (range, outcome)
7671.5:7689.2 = 10.3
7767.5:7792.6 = 9.754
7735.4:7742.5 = 9.412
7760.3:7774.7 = 9.151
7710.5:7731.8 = 9.327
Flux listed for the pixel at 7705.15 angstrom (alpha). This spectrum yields 10.15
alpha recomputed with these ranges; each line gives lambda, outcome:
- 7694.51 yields 9.254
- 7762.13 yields 9.13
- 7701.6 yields 9.118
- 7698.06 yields 9.227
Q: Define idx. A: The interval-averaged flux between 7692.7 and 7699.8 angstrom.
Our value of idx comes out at 9.24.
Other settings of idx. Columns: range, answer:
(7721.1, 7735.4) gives 9.28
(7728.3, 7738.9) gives 9.24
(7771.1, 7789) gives 8.97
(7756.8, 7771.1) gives 8.96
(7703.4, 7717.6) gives 9.1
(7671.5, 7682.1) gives 9.53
